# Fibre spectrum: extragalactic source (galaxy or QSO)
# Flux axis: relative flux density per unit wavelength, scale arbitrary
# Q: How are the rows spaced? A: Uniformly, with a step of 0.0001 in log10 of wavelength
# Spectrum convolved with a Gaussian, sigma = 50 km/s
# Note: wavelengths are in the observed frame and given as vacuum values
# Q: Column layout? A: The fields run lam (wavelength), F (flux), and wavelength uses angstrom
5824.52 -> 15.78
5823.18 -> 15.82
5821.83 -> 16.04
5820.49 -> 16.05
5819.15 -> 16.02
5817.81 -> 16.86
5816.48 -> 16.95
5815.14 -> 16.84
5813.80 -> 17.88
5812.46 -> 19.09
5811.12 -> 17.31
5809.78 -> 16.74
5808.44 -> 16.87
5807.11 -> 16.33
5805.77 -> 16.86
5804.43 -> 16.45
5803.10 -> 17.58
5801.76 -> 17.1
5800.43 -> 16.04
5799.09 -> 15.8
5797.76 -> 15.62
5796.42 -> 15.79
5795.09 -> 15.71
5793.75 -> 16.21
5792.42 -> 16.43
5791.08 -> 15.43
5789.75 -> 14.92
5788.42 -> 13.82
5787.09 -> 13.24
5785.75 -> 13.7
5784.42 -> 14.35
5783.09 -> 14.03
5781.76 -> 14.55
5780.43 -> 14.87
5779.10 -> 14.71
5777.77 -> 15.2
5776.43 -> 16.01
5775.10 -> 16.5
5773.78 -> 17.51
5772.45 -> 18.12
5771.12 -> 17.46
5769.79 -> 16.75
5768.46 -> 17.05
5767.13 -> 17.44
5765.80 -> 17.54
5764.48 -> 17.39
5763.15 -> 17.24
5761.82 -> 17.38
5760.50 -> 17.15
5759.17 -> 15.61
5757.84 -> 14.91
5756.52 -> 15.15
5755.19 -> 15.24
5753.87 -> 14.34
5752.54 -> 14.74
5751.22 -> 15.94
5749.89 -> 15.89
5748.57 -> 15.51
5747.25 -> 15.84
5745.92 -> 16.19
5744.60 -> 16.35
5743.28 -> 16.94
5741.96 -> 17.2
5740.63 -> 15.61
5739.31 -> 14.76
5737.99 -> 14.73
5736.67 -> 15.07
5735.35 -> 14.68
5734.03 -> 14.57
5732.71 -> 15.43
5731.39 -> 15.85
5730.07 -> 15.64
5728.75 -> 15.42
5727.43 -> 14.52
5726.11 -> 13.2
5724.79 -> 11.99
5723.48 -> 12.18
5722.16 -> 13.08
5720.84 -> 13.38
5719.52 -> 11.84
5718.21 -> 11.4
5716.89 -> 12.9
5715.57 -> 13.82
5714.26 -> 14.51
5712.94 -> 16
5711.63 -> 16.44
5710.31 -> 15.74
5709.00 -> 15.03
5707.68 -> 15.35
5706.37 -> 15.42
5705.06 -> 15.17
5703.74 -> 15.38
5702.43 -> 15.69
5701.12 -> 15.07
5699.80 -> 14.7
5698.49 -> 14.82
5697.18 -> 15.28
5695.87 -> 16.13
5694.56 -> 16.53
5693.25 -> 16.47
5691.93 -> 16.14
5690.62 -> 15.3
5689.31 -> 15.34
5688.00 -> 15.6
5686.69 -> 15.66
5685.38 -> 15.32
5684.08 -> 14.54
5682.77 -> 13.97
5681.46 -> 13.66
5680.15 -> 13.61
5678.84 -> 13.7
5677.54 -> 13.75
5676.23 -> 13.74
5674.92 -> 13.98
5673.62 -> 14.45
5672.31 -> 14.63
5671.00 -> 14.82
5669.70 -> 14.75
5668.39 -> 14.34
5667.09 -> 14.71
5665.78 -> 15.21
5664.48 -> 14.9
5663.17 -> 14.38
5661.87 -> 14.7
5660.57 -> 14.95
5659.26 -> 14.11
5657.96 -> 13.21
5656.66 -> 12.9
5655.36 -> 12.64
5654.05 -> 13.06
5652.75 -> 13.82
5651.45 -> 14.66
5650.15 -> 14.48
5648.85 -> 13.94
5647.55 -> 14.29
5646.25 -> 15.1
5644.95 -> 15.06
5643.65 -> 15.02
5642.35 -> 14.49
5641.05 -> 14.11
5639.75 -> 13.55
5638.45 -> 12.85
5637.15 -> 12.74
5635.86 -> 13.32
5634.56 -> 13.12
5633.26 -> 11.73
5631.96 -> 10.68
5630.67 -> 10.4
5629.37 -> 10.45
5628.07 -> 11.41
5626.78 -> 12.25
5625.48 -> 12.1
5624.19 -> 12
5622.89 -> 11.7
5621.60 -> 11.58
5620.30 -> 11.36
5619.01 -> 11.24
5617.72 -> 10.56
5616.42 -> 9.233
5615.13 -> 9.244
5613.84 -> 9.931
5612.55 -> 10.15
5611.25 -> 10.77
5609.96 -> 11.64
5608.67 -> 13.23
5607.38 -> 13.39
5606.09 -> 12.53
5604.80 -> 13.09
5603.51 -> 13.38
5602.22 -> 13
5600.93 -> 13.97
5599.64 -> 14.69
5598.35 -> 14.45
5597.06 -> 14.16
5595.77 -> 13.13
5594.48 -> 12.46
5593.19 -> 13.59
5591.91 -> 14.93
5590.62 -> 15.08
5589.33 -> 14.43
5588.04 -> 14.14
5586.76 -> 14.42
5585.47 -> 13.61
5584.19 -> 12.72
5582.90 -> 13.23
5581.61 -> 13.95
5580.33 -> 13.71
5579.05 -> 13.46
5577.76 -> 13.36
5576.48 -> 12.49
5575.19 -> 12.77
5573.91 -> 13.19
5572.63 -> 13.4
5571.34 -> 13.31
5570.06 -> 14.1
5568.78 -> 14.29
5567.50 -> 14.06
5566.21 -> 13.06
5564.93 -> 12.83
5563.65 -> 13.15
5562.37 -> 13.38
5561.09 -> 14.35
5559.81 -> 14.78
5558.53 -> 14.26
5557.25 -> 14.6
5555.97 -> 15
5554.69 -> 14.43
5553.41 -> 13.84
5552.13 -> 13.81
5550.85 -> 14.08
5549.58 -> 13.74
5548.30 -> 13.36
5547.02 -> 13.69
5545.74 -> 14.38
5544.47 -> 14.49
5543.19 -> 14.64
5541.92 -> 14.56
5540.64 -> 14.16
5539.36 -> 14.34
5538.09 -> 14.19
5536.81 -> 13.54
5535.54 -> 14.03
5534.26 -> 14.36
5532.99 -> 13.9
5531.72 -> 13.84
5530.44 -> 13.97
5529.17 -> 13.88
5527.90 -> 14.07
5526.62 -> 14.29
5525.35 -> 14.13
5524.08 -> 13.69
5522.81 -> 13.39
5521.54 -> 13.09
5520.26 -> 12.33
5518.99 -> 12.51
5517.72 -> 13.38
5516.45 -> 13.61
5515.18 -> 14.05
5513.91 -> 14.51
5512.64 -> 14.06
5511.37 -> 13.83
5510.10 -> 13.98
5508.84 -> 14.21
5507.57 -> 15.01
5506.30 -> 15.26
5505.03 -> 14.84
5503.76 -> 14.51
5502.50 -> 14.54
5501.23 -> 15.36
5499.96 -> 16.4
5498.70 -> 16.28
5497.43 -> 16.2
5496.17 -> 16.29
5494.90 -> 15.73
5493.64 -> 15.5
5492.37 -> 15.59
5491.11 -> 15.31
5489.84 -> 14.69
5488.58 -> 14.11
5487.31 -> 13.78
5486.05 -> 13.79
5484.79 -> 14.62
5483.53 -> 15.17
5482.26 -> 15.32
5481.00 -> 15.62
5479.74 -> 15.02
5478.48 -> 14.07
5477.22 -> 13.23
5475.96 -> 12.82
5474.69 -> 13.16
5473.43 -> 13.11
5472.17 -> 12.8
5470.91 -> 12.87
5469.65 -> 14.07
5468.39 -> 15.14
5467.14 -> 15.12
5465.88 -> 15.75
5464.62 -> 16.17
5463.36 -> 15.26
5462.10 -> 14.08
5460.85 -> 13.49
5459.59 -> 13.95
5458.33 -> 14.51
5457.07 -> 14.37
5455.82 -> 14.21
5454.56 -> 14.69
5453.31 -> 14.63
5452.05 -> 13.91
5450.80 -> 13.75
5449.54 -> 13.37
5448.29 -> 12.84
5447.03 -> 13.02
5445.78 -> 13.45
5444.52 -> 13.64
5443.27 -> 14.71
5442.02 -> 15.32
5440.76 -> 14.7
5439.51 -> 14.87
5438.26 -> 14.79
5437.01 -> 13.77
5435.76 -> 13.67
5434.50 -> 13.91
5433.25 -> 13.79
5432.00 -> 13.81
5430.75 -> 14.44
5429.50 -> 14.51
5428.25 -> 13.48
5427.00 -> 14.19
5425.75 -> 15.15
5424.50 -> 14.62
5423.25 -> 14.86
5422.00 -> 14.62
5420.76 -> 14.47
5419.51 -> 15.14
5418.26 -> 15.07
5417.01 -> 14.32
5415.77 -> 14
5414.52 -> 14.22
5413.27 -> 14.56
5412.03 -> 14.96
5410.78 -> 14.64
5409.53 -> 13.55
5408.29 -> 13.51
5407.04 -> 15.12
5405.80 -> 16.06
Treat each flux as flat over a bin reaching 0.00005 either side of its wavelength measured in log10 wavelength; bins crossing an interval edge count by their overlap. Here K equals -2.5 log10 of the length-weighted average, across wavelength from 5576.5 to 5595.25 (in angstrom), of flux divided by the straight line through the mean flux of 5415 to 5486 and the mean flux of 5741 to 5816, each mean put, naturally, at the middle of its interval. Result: 0.10 mag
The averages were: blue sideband 14.3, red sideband 16.1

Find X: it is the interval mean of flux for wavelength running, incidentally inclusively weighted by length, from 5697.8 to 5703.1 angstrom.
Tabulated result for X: 15.1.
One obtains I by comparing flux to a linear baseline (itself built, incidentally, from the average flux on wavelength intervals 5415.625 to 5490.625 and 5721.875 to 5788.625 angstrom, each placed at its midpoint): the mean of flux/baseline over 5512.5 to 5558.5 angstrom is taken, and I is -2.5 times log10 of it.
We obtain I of 0.05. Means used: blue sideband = 14.3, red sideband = 15.5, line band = 13.9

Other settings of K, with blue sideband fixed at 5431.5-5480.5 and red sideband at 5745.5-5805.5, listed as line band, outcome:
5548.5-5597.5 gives 0.075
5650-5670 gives 0.080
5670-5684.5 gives 0.092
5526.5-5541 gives 0.038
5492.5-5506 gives -0.088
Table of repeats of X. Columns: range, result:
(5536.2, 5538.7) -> 13.8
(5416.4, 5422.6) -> 14.7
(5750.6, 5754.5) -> 15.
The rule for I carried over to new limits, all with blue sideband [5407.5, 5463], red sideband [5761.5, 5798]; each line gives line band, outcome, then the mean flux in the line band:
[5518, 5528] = 0.10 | 13.4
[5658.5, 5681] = 0.07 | 14.4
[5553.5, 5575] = 0.07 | 13.9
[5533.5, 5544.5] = 0.04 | 14.2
